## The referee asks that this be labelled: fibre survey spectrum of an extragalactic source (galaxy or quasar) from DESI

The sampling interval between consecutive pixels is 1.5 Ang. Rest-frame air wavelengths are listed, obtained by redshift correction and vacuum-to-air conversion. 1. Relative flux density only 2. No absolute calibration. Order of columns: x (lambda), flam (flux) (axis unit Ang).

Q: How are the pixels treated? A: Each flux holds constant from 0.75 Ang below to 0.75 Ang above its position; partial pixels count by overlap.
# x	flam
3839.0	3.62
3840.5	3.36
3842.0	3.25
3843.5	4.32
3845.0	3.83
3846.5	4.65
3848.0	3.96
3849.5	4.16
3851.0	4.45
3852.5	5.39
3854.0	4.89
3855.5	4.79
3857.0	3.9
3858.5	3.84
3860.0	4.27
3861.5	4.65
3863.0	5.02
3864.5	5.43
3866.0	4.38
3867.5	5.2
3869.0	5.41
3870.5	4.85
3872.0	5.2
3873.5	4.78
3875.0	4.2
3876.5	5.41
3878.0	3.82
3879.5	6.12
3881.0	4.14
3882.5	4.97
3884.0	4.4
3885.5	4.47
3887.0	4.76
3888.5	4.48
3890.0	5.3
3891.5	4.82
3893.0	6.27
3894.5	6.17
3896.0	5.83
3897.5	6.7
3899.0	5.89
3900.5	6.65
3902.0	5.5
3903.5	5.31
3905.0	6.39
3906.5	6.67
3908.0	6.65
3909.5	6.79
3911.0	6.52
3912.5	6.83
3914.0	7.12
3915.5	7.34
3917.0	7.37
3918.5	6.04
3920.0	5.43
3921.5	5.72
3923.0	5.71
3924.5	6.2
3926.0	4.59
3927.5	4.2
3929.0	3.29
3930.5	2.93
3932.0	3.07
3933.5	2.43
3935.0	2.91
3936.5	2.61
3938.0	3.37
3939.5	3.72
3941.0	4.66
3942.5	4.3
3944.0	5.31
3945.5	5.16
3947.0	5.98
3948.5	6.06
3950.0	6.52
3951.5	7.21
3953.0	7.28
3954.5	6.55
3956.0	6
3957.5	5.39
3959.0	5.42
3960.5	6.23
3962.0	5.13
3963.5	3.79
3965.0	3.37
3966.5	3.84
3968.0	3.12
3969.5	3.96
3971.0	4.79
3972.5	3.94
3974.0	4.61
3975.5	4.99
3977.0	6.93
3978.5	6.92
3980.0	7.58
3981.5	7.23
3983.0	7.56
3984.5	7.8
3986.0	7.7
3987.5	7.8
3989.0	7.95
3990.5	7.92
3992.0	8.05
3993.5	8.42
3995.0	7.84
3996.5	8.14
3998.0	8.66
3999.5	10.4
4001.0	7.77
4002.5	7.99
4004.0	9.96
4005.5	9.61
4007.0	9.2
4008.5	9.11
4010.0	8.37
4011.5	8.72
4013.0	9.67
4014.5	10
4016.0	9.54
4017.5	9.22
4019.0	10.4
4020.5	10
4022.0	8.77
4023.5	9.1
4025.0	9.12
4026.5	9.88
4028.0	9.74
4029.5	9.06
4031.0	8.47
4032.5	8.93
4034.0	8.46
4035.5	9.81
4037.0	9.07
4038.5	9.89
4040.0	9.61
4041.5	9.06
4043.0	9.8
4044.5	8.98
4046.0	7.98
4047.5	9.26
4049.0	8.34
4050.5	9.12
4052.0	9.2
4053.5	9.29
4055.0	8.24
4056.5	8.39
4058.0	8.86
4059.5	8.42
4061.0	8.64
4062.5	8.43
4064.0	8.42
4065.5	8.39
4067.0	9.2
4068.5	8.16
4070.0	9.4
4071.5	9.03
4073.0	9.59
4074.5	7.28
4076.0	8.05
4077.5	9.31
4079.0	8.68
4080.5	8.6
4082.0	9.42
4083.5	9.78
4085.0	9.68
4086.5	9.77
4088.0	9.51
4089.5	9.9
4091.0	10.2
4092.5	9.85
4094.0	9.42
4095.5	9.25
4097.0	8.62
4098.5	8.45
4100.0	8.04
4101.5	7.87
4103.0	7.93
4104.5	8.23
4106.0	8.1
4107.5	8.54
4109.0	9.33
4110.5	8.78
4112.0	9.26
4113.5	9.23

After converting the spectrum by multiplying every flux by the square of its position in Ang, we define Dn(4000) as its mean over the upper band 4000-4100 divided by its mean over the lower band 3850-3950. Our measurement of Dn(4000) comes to 1.91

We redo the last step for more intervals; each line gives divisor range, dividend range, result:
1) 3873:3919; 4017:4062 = 1.70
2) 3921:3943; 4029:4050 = 2.42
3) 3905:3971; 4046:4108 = 1.83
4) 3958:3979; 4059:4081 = 1.91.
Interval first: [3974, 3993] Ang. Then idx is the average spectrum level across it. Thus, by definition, 7.27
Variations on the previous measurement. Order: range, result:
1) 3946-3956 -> 6.52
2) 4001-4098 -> 9.1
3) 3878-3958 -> 5.38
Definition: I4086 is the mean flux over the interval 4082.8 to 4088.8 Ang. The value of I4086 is 9.69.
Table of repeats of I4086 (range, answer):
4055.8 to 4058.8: 8.63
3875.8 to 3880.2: 5.1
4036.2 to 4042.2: 9.41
